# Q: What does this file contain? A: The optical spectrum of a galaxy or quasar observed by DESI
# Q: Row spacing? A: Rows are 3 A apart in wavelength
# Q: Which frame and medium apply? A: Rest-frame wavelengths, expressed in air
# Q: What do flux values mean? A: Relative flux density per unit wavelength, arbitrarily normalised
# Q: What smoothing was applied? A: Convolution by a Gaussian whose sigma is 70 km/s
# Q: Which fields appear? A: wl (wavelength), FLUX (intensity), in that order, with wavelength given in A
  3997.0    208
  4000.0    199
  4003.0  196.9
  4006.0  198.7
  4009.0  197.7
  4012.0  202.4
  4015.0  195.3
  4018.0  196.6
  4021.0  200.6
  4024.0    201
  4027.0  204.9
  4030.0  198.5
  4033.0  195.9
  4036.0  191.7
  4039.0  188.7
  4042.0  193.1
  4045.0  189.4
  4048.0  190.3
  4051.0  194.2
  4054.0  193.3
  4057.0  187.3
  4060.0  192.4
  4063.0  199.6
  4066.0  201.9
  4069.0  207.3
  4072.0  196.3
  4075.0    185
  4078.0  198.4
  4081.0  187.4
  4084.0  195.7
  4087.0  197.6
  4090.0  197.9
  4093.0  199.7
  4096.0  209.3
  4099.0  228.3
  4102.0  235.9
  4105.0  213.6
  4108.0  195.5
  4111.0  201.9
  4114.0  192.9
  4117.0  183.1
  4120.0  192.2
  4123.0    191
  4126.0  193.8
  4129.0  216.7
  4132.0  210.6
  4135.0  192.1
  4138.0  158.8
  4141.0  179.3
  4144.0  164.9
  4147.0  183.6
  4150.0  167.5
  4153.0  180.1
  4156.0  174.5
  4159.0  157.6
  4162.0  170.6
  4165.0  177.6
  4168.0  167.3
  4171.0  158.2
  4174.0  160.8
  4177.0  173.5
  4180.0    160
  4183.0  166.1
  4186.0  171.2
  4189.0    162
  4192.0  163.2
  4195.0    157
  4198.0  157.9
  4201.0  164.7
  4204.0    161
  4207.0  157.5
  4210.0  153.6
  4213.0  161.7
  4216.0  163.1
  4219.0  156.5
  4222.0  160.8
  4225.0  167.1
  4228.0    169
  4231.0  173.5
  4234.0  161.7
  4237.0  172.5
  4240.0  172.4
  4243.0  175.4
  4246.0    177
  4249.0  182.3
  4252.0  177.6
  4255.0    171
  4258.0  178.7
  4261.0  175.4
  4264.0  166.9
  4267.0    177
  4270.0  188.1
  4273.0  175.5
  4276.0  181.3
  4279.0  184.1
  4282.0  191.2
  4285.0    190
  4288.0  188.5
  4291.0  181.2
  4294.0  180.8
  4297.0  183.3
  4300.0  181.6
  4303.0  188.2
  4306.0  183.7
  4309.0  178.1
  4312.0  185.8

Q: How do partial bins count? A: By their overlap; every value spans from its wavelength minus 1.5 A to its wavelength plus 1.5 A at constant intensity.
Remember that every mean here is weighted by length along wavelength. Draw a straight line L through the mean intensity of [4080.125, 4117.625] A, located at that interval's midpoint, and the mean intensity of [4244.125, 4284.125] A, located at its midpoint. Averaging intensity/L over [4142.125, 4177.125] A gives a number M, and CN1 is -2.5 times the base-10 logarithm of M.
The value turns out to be 0.149 mag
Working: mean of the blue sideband 204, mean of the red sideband 179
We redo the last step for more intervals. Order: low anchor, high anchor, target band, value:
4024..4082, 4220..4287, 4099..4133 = -0.08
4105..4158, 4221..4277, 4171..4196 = 0.11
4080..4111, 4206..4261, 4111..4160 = 0.06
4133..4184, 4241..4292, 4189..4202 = 0.09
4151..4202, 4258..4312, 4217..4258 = 0.03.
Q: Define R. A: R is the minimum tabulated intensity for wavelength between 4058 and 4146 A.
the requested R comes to 158.8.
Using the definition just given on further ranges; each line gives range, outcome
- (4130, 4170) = 157.6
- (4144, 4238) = 153.6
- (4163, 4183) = 158.2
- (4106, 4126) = 183.1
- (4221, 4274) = 160.8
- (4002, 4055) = 188.7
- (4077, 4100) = 187.4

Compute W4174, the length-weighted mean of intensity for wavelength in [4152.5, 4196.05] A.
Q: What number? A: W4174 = 166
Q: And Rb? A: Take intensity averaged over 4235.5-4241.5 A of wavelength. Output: 172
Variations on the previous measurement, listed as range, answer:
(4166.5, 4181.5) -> 164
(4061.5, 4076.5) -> 198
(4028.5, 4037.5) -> 195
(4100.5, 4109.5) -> 215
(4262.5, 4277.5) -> 178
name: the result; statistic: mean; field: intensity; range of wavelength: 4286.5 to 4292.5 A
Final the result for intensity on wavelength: 185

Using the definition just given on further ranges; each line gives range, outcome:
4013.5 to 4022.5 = 198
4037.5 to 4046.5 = 190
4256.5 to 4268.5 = 174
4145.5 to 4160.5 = 173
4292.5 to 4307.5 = 184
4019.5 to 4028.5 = 202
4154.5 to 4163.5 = 168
